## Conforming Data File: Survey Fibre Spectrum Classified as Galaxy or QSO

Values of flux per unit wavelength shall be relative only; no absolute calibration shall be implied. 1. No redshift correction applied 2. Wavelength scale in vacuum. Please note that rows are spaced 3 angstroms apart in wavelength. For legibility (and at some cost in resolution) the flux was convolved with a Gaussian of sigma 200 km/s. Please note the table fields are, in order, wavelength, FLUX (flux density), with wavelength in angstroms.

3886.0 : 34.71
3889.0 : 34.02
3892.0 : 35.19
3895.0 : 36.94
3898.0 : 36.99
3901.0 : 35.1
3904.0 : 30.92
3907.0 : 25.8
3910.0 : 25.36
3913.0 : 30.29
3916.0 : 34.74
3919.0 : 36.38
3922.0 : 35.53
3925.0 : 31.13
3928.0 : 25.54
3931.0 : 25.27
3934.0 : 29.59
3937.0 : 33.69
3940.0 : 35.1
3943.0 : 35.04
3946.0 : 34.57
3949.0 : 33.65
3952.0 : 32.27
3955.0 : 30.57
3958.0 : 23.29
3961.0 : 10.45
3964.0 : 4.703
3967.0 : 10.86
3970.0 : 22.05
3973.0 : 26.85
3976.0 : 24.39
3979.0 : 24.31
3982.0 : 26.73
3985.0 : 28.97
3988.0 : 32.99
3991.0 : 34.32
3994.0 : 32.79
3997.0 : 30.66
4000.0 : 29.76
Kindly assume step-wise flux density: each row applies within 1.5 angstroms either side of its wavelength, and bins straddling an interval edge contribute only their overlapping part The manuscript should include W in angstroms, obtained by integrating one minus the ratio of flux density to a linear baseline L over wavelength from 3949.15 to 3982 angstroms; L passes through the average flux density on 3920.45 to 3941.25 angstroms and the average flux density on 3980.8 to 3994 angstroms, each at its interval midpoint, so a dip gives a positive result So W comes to 9.8 angstroms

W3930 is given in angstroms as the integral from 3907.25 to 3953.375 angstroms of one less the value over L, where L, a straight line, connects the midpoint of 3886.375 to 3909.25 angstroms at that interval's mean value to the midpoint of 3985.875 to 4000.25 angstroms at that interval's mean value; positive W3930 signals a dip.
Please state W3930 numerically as 1.7 angstroms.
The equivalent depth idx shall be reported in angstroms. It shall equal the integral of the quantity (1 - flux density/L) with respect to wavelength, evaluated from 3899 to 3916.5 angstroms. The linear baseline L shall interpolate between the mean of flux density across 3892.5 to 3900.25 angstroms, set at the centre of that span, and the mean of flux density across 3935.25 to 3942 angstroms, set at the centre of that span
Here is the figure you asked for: 2.7 angstroms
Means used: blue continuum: 36.6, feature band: 30.3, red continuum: 34.3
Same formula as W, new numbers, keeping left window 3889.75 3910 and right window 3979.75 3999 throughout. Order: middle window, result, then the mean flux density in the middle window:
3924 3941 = 1.2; 29.9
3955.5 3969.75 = 7.7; 14.5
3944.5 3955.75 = -0.4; 32.9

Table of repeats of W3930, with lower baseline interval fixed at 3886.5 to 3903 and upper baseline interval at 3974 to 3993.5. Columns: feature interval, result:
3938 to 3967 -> 5.0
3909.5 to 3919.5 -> 0.6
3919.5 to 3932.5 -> 1.3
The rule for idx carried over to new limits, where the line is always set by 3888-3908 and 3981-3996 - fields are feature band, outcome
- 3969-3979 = 2.3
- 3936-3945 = -0.6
